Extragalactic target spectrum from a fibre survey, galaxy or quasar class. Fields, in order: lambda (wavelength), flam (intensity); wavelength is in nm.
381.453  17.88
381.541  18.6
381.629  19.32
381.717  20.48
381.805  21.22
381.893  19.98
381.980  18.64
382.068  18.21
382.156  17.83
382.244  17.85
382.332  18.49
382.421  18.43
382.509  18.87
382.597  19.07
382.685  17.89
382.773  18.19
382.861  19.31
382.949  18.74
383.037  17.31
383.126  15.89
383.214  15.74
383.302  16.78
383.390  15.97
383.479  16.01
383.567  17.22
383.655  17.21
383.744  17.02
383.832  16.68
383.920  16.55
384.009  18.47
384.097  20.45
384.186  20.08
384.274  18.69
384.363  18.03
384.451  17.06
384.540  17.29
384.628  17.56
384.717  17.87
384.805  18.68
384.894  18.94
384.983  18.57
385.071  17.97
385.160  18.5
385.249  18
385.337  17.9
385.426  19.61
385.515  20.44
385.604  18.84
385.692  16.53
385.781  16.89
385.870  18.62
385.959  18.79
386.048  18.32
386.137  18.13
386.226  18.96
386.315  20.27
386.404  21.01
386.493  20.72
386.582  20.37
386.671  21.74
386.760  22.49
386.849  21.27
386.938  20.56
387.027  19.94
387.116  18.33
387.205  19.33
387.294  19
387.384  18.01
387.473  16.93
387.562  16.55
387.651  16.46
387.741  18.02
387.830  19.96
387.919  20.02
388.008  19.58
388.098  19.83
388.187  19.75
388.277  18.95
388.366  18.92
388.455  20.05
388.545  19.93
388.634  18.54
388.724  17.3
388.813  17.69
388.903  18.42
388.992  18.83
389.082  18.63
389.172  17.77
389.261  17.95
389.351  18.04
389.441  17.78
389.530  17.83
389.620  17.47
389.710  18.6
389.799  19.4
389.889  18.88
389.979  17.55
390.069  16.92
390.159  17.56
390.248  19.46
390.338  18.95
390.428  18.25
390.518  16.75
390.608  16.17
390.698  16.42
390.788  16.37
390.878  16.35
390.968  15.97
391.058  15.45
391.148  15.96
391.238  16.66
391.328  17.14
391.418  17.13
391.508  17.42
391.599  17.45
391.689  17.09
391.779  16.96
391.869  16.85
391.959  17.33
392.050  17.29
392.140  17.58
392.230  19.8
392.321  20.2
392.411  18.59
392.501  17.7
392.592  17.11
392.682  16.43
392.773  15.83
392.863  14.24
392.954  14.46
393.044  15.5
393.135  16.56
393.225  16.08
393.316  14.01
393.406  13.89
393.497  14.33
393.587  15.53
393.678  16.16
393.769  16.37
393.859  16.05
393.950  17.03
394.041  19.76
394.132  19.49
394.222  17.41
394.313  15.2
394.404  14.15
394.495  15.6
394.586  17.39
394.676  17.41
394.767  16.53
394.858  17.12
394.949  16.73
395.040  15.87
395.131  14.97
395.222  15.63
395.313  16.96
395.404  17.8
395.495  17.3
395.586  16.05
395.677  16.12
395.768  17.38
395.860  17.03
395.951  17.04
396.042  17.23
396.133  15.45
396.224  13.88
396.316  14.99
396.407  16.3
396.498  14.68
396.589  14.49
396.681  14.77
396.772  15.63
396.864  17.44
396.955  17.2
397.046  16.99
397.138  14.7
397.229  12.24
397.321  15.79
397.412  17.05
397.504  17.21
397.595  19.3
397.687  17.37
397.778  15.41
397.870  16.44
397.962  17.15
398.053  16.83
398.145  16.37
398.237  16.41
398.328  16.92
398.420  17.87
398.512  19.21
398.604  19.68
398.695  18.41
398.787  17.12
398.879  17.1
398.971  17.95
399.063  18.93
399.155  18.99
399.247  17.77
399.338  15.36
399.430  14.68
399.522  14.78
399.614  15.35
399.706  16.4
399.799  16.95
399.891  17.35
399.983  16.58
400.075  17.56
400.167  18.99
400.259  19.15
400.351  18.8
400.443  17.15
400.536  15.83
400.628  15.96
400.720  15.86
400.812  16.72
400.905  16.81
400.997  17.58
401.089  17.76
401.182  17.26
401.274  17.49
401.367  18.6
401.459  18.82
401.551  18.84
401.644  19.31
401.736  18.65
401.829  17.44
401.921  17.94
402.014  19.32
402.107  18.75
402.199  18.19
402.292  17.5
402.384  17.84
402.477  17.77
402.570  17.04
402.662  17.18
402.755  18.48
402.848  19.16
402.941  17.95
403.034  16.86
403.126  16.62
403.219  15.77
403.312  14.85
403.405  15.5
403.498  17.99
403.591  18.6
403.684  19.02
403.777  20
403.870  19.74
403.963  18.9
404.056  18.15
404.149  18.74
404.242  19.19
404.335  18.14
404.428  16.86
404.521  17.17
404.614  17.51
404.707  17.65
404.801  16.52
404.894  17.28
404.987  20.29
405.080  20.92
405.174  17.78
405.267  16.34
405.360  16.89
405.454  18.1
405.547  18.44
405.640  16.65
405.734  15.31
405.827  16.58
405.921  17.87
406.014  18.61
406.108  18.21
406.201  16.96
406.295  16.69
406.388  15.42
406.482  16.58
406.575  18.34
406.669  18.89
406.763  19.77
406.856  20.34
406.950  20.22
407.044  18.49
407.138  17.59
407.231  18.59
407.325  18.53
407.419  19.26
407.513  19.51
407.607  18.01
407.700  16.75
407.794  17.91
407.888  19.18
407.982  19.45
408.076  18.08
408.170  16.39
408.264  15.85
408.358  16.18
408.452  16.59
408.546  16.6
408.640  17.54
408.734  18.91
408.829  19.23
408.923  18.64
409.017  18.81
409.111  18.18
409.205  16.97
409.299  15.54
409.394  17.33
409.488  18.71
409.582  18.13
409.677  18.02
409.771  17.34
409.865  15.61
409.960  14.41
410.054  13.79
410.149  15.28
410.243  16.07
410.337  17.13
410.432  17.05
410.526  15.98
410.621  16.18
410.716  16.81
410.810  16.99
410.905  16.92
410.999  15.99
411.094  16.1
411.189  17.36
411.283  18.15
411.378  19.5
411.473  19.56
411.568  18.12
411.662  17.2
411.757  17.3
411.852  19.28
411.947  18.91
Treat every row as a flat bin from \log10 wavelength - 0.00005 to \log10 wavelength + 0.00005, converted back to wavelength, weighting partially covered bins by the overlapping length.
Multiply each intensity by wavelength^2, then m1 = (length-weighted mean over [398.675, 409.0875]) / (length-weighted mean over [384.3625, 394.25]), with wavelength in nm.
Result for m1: 1.1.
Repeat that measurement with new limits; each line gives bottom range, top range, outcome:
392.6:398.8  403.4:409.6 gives 1.16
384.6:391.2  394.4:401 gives 0.95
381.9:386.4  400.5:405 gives 1.08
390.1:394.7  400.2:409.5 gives 1.13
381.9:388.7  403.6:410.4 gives 1.07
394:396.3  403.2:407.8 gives 1.14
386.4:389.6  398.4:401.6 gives 0.97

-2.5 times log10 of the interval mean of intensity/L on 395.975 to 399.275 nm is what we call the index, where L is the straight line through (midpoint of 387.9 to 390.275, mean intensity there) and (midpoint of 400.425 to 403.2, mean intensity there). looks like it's 0.079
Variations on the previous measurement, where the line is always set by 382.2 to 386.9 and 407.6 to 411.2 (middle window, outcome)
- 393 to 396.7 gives 0.11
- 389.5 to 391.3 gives 0.05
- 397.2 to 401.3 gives 0.03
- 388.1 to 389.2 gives -0.03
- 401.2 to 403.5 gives -0.02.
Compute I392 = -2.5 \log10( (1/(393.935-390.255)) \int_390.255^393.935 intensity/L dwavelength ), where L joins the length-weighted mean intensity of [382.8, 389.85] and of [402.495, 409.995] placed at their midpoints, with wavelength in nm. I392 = 0.103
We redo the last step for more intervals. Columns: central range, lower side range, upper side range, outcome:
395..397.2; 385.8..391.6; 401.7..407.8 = 0.14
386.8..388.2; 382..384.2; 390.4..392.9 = -0.10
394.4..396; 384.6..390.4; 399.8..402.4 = 0.10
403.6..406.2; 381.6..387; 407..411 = -0.03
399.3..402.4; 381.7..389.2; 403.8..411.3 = 0.03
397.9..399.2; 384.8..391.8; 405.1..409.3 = 0.02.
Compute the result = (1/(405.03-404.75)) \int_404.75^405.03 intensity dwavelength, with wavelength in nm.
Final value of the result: 18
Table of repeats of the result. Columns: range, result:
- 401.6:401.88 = 18.5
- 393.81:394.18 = 18.1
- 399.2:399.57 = 15.7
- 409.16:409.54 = 17.2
